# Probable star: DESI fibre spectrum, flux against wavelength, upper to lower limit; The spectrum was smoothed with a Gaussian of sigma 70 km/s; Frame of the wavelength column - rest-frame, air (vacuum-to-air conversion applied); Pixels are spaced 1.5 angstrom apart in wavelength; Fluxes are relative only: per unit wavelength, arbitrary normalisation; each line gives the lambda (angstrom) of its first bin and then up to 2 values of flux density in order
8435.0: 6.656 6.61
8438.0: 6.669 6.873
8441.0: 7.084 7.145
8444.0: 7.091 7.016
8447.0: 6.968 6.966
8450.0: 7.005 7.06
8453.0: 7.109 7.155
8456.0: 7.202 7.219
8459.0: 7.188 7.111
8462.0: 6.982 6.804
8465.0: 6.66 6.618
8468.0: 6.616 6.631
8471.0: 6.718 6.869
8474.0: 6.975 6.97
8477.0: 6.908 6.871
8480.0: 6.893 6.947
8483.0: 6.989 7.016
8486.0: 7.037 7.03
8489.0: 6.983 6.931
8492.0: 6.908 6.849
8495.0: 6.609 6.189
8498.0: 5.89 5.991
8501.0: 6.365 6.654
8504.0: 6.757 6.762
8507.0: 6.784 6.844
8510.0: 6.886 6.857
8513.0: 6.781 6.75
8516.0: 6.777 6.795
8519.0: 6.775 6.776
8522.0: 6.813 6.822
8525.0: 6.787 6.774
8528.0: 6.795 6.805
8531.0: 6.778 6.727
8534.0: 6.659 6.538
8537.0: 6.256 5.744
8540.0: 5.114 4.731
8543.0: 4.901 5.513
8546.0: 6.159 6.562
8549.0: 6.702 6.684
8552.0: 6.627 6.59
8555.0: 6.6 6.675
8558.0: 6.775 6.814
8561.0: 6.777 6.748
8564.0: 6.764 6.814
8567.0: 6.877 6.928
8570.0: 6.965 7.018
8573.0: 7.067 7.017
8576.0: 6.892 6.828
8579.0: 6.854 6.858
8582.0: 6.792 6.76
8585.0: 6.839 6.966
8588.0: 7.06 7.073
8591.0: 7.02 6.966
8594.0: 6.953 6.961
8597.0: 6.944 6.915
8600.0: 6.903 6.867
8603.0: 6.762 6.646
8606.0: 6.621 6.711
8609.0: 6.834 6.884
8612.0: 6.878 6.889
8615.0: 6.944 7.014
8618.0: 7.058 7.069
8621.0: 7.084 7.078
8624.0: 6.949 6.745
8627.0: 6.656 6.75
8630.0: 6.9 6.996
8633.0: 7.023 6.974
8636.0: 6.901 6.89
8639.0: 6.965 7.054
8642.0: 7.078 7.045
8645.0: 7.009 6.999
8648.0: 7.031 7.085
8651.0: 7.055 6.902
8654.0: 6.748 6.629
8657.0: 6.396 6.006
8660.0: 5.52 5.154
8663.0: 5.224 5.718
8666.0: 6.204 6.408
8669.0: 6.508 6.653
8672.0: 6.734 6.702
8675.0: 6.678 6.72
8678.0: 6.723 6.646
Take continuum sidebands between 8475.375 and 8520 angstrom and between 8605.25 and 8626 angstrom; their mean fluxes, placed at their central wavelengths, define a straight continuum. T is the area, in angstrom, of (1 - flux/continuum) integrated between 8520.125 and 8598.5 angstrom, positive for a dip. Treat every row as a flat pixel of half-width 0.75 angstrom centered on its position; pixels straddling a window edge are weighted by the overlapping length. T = 2.2 angstrom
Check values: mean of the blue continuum 6.76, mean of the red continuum 6.91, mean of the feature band 6.65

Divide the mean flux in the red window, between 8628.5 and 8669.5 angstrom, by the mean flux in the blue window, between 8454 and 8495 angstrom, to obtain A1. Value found 1.0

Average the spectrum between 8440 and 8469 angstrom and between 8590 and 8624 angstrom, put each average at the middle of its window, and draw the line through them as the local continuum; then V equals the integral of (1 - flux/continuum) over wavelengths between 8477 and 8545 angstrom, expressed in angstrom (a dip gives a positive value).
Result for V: 3.8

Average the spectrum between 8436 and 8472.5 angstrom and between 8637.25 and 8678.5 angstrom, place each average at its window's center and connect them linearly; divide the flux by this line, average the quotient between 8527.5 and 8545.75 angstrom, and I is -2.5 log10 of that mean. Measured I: 0.13 mag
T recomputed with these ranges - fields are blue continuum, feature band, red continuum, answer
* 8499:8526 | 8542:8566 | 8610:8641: 1.2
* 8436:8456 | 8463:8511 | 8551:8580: 1.3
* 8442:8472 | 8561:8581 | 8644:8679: -0.6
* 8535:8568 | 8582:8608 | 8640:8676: -1.9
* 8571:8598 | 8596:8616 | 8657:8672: -0.5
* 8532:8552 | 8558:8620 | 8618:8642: -3.6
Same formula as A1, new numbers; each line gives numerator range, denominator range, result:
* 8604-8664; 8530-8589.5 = 1.03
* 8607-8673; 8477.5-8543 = 1.02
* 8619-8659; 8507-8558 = 1.06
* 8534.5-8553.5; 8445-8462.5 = 0.85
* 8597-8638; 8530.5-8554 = 1.12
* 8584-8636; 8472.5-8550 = 1.05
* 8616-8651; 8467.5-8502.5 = 1.03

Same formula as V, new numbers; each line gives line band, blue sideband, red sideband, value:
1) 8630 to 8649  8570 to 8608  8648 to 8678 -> -1.28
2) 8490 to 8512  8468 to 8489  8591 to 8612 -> 0.90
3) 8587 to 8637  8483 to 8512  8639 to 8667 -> -2.69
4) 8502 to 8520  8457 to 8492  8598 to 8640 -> 0.31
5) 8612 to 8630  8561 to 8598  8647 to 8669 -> -0.91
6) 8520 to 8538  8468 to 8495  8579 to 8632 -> 0.52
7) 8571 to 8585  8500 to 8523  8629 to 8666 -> -0.42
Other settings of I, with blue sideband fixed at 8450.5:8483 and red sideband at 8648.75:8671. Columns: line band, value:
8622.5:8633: -0.078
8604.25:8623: -0.077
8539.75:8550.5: 0.157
